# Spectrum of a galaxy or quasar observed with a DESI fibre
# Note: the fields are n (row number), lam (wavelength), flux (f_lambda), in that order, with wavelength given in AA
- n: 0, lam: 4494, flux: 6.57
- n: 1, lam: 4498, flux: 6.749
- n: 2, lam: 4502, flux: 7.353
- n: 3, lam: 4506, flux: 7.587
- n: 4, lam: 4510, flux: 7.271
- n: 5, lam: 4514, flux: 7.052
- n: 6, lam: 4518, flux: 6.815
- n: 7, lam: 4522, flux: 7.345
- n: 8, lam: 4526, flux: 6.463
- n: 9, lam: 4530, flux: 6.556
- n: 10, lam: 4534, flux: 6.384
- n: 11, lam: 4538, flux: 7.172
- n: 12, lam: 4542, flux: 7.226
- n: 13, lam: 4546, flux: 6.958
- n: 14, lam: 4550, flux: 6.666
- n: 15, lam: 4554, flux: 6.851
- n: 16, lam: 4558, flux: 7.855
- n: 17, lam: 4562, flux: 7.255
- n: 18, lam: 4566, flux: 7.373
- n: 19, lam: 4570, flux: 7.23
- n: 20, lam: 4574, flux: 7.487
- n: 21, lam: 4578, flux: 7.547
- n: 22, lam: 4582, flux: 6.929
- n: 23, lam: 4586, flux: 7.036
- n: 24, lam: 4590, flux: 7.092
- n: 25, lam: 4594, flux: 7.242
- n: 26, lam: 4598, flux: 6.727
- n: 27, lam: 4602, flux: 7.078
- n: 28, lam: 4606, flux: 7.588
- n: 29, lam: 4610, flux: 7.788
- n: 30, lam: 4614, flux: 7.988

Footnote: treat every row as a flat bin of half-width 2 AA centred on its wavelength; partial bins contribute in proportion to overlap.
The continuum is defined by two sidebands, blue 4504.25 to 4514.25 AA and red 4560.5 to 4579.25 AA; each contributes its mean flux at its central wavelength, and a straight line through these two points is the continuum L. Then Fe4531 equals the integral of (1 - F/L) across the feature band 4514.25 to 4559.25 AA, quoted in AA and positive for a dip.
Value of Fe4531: 2.64 AA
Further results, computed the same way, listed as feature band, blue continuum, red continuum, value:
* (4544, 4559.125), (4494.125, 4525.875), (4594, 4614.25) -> 0.37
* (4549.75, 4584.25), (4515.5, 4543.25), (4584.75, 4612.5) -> -1.04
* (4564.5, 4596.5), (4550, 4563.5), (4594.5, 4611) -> 0.05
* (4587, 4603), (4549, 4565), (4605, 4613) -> 1.18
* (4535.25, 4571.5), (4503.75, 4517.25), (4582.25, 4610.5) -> 0.29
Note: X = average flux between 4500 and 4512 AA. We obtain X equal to 7.4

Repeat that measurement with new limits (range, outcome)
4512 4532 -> 6.85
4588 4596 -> 7.17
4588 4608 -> 7.15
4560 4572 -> 7.29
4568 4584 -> 7.3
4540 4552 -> 6.95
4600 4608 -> 7.33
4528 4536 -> 6.47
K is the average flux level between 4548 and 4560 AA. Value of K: 7.12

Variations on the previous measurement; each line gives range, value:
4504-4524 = 7.21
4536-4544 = 7.2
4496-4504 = 7.05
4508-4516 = 7.16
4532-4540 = 6.78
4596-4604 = 6.9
